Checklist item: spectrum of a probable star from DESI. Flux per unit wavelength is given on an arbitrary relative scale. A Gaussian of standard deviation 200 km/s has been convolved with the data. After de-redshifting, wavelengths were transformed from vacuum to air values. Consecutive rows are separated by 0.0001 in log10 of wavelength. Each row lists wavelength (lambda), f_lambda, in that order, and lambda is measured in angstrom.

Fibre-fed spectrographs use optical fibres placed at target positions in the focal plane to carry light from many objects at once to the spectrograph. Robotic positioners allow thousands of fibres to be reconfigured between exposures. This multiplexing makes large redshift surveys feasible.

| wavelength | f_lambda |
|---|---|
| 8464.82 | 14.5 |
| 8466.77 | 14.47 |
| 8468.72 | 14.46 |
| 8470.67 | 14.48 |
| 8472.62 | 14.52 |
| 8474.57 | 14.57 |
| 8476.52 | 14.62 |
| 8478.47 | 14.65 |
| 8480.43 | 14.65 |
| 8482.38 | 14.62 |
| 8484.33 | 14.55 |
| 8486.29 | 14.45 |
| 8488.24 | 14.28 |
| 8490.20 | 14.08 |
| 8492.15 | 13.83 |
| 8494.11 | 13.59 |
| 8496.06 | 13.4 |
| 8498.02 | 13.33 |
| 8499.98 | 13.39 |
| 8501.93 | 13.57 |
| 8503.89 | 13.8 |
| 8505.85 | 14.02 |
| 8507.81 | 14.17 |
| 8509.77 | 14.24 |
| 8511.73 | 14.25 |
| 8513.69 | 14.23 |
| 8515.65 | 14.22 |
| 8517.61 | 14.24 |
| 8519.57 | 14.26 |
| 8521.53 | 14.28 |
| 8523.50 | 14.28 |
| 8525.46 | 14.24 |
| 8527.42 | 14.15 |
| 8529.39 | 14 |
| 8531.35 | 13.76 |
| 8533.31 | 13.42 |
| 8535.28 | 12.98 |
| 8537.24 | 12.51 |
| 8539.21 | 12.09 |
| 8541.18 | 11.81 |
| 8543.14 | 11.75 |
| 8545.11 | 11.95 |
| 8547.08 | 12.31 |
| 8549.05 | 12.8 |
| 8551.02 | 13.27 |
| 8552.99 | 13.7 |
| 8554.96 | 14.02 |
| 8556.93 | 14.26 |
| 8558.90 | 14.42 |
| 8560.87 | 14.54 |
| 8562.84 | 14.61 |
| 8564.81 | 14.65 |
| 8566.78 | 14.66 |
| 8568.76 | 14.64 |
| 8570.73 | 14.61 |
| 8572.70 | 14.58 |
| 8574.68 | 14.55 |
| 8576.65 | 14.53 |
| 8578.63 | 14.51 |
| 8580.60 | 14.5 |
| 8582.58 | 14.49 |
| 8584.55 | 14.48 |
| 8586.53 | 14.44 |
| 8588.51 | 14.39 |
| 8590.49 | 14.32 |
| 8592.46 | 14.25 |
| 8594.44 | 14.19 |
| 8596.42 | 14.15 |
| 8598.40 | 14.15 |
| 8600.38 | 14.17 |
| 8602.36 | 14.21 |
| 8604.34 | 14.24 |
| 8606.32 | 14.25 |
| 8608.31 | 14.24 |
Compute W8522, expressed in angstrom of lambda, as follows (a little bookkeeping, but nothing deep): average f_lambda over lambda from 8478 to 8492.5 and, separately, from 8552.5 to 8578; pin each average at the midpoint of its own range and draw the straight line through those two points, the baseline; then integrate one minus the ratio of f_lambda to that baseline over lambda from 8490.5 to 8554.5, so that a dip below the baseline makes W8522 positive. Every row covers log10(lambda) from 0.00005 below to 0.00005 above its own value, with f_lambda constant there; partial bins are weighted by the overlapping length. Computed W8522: 4.09 angstrom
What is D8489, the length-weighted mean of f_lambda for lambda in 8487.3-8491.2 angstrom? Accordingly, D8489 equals 14.2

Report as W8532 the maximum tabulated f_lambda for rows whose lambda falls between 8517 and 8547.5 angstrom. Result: 14.28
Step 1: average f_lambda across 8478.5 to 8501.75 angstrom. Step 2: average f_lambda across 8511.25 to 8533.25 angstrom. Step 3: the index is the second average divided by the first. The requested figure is 1.0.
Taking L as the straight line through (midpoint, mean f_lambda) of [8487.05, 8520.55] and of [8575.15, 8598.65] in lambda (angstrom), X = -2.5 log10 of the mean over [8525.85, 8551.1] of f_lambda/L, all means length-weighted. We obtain 0.10 mag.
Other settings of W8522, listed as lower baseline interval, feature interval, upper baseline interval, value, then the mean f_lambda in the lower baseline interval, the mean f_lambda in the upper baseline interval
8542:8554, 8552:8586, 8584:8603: -2.7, 12.6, 14.3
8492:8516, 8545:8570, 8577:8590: 0.6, 13.8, 14.5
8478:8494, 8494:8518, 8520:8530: 0.6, 14.3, 14.2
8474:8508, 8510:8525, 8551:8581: -0.1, 14.1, 14.4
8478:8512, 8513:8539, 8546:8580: 0.5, 14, 14.2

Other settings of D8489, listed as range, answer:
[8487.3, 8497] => 13.8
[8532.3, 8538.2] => 13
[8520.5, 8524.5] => 14.3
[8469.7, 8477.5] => 14.6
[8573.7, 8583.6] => 14.5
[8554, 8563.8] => 14.4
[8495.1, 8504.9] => 13.5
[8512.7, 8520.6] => 14.2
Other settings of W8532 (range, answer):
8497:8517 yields 14.25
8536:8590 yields 14.66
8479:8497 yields 14.65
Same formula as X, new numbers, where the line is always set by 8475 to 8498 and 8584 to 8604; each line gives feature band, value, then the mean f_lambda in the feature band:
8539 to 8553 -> 0.15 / 12.4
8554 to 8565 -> -0.01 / 14.4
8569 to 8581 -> -0.02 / 14.6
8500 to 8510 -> 0.03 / 13.9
